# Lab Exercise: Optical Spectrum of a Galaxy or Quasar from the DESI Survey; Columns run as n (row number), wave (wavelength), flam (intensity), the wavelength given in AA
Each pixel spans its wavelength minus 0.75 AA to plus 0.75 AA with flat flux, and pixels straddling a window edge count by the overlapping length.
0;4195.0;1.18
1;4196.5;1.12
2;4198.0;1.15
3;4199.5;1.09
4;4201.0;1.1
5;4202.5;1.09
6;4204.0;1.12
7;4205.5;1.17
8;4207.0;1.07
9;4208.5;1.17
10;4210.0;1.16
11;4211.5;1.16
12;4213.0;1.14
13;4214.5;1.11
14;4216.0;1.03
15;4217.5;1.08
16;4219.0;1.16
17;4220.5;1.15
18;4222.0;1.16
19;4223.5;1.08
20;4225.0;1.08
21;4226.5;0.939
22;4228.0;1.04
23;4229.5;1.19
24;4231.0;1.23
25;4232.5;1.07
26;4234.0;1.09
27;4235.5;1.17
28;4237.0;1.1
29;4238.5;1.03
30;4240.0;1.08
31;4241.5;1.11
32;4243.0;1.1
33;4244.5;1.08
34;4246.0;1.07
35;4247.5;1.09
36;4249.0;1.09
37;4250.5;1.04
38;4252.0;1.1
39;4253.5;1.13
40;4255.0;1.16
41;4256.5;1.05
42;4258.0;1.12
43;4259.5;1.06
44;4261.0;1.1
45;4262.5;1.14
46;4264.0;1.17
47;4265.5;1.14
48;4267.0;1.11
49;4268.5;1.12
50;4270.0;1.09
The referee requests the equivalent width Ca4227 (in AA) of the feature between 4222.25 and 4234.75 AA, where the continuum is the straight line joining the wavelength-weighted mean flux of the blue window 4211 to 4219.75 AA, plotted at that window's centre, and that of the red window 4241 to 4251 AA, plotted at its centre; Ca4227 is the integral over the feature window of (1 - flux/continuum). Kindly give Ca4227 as 0.1 AA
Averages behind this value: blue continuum 1.11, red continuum 1.08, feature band 1.09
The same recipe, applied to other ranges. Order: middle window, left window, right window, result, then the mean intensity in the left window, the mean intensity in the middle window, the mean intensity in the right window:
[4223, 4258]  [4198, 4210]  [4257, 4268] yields 0.8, 1.12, 1.09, 1.12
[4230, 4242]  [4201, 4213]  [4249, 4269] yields 0.1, 1.13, 1.11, 1.11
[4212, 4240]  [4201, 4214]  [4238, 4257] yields 0.2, 1.13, 1.1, 1.09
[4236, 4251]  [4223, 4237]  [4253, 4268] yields 0.4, 1.1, 1.08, 1.12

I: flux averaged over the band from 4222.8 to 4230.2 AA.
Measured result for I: 1.06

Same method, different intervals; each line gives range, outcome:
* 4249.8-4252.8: 1.07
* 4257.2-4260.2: 1.09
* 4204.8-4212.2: 1.15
